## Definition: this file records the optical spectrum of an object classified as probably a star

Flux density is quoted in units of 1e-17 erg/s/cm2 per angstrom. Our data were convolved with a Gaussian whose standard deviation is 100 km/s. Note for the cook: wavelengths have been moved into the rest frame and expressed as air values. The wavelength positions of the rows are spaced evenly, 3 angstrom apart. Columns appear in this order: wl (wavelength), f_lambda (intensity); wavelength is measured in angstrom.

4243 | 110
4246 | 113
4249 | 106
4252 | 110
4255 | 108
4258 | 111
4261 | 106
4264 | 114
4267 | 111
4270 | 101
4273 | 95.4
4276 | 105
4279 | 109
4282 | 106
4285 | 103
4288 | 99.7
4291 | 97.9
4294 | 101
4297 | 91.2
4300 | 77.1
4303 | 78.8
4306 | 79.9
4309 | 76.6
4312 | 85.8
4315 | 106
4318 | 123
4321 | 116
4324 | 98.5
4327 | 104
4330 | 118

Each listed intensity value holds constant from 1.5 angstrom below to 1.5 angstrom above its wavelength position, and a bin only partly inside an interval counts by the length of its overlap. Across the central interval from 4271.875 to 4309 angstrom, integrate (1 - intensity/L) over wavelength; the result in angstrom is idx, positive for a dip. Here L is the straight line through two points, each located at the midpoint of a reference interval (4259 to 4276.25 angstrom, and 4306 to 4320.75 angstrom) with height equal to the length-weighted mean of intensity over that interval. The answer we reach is 2.61 angstrom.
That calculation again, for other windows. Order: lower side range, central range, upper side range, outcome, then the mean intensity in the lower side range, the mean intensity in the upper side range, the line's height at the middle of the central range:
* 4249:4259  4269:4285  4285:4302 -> -0.5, 109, 93.8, 100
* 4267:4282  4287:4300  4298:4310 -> -1.1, 104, 78.7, 87.6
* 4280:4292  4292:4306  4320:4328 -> 2.3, 102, 106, 103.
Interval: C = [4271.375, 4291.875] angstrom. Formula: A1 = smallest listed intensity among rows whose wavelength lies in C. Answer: 95.4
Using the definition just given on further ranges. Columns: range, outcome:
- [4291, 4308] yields 77.1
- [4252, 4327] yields 76.6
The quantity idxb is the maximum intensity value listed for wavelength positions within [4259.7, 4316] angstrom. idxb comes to 114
